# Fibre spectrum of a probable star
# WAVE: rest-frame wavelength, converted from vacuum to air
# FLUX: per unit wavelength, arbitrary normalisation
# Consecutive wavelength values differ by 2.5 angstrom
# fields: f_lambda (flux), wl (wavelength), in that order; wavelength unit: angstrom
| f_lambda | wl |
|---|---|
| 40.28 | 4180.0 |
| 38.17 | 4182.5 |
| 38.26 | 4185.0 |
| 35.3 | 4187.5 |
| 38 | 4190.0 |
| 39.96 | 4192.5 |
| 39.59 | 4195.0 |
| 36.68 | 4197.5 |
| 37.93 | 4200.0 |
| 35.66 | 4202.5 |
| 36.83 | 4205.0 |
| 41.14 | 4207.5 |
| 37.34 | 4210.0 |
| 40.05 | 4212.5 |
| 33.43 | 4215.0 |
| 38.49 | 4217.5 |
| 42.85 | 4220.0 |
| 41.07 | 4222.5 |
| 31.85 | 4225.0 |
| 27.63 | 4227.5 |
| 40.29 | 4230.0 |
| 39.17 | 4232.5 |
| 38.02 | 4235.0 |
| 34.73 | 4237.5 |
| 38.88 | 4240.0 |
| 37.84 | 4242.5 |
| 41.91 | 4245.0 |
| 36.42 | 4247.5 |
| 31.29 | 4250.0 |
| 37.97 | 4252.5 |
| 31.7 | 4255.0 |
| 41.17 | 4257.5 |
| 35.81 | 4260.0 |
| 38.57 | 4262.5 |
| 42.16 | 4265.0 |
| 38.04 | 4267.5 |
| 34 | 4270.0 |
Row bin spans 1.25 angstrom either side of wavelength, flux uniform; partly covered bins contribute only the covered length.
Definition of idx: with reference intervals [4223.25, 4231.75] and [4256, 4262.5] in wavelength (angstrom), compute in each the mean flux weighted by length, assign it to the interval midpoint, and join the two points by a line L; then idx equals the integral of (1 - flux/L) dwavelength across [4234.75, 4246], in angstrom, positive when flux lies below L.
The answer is -0.77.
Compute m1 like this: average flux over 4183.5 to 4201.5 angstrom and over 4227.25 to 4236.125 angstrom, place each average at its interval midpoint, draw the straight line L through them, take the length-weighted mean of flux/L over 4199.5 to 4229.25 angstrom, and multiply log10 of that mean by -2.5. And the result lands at 0.01 mag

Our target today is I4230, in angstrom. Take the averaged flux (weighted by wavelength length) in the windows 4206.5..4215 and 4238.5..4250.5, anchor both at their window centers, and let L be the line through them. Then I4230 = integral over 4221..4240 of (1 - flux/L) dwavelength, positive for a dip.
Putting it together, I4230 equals 0.8 angstrom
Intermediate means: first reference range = 38.6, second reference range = 37.6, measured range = 36.4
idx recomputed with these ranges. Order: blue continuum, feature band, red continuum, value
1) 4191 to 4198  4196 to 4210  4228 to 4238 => 0.35 angstrom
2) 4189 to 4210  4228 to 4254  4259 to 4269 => 0.77 angstrom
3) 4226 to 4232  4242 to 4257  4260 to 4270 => 0.15 angstrom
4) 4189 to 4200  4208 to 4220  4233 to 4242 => -0.04 angstrom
